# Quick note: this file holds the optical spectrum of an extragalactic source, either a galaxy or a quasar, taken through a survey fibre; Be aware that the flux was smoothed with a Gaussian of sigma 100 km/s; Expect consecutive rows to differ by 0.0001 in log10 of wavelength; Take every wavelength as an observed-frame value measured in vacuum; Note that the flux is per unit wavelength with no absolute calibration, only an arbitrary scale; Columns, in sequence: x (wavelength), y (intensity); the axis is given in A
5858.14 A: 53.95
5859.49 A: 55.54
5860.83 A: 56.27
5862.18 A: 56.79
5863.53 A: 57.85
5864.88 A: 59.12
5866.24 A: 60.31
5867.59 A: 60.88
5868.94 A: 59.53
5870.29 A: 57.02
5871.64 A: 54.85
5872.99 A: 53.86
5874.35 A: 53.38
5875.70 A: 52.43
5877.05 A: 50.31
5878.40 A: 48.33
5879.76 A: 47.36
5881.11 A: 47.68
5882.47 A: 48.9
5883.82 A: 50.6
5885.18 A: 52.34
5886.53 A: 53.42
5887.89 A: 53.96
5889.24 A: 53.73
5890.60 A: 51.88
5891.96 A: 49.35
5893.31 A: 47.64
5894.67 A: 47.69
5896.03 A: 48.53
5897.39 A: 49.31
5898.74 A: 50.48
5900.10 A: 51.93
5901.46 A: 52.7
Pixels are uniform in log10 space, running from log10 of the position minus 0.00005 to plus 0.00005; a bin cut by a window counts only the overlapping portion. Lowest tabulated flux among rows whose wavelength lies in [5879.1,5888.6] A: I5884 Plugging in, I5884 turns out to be 47.36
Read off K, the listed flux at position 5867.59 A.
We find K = 60.88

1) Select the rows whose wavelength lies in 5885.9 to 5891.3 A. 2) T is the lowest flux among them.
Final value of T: 51.88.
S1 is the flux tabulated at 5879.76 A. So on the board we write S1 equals 47.36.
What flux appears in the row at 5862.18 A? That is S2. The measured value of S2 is 56.79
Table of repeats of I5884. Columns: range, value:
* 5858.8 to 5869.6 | 55.54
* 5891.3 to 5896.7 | 47.64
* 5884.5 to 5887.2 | 52.34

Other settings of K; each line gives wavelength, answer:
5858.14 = 53.95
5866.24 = 60.31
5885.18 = 52.34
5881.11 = 47.68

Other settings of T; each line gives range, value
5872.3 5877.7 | 50.31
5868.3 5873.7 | 53.86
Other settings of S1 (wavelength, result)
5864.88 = 59.12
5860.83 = 56.27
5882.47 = 48.9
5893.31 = 47.64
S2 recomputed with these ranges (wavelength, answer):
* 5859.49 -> 55.54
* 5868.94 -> 59.53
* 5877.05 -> 50.31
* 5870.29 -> 57.02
